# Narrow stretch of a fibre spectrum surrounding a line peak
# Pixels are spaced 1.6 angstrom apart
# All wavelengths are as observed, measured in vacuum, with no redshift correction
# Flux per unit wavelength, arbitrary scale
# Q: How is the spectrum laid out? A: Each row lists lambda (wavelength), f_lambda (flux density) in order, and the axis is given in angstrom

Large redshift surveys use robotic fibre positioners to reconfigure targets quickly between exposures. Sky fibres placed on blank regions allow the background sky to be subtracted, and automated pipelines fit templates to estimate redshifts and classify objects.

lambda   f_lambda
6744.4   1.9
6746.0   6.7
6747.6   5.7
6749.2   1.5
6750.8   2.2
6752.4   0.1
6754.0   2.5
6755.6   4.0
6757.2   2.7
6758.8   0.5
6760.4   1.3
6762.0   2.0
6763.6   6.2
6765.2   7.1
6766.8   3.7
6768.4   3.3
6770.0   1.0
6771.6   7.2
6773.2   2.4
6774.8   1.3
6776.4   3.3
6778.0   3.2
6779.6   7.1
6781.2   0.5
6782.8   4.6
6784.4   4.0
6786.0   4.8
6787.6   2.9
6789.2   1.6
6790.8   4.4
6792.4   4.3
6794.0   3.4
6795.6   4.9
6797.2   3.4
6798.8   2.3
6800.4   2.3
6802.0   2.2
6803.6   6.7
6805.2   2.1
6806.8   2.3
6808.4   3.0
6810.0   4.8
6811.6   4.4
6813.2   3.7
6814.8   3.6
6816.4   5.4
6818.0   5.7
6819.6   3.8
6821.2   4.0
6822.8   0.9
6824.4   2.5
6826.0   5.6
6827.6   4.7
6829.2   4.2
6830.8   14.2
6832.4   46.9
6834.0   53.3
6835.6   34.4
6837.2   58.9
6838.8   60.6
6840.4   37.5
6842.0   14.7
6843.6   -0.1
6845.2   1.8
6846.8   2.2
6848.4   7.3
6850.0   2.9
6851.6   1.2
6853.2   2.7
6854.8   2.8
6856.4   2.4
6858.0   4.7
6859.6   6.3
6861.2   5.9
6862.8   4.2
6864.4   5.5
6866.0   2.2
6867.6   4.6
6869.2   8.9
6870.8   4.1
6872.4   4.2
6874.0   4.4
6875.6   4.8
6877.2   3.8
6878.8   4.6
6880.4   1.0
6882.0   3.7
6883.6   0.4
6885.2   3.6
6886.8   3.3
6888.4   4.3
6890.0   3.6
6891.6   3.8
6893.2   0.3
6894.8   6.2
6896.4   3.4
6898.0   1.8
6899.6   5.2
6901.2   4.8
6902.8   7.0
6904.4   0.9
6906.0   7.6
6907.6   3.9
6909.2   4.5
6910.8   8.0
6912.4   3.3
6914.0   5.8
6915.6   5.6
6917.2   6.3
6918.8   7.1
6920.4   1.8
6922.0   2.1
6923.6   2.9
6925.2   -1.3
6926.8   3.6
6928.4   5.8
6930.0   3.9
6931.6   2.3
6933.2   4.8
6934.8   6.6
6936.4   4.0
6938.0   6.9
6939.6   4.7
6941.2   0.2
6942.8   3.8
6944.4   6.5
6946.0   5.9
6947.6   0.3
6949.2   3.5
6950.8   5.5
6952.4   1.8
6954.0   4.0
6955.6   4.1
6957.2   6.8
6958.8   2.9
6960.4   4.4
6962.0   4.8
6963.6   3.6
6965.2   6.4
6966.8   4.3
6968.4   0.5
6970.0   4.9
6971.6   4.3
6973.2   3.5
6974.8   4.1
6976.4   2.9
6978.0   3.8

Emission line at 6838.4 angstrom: [O II]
